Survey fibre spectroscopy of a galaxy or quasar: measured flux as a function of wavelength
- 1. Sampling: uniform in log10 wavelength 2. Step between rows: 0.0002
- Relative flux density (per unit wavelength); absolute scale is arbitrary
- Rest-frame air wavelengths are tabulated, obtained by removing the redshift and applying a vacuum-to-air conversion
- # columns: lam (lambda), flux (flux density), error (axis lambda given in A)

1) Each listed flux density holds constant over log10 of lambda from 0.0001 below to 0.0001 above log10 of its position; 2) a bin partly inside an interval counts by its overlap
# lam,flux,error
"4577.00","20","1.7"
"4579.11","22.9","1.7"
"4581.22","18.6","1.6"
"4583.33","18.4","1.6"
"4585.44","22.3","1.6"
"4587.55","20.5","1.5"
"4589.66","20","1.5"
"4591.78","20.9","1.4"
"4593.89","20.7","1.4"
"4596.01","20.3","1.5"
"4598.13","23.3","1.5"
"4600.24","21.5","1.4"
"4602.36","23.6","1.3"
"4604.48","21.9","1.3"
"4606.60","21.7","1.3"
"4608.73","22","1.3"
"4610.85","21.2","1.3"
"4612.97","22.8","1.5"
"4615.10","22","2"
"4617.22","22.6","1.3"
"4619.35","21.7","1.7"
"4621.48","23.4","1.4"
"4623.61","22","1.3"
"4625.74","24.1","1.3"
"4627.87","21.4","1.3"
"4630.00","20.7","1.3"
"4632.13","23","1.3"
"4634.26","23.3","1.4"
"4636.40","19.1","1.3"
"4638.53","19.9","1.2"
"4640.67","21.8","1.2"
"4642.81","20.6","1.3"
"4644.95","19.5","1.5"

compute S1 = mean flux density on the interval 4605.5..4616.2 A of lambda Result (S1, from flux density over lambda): 21.9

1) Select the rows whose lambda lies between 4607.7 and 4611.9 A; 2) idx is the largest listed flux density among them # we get 22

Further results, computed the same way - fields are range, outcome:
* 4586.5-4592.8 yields 20.9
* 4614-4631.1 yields 24.1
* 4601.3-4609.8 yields 23.6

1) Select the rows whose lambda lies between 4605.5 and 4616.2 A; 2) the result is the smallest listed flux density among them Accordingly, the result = 21.2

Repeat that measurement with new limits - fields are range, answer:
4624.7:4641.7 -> 19.1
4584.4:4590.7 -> 20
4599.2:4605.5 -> 21.5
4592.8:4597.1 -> 20.3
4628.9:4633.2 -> 20.7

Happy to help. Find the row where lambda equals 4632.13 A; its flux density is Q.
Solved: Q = 23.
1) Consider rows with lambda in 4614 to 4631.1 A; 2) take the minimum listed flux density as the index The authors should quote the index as 20.7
